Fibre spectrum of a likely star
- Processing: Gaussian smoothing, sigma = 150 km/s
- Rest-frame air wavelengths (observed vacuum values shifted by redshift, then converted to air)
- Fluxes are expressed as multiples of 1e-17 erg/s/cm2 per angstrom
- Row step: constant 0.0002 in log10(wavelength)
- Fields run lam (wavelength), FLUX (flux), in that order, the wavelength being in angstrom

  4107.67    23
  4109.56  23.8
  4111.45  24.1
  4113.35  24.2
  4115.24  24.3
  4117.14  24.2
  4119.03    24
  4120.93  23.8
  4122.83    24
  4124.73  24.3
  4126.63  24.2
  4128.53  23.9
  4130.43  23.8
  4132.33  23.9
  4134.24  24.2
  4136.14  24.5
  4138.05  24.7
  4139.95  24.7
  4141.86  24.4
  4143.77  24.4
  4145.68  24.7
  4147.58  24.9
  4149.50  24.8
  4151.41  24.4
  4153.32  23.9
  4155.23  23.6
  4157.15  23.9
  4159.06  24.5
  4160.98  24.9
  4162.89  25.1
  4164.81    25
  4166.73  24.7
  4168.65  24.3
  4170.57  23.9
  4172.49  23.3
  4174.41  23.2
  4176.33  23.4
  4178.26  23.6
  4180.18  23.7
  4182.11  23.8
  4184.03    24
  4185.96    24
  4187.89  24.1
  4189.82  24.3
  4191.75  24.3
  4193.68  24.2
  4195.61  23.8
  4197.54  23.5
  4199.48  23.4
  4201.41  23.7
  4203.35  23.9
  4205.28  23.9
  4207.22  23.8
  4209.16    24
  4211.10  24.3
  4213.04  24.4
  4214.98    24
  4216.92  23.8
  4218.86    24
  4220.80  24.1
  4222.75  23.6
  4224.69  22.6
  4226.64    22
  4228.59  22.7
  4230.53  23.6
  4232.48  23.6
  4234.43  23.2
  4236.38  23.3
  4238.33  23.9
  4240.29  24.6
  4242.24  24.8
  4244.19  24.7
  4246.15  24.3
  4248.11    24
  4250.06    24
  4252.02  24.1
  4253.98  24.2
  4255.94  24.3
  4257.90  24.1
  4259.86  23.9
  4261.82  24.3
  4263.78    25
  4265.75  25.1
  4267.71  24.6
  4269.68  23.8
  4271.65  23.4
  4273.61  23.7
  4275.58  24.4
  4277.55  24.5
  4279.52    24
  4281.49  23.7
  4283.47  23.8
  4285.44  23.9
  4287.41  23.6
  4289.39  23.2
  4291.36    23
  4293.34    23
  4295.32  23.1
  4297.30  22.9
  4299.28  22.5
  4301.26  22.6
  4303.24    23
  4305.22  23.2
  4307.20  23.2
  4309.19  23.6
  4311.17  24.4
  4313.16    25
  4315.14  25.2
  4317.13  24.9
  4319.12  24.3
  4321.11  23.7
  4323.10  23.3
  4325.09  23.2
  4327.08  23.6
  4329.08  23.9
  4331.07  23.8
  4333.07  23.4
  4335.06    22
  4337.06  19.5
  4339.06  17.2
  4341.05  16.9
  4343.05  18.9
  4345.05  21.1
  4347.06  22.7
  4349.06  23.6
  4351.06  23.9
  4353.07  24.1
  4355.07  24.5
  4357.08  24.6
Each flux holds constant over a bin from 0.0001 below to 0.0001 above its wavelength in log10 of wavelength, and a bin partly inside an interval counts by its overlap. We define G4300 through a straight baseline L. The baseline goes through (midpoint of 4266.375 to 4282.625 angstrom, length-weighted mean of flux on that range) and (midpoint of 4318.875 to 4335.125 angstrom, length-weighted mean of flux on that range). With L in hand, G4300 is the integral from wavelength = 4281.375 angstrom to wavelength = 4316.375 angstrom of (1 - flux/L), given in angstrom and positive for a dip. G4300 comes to 0.43 angstrom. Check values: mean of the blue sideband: 24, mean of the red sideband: 23.5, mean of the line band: 23.5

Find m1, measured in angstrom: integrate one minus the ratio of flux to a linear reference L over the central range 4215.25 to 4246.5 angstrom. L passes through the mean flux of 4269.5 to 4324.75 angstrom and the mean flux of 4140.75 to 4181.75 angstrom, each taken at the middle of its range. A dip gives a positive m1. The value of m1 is 0.34 angstrom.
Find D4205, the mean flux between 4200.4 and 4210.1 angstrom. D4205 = 23.9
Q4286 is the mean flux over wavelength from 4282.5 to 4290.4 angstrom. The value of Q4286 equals 23.6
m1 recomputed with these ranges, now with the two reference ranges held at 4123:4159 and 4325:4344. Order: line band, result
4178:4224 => -1.20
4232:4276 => -3.31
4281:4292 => -0.81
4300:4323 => -2.52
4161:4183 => -0.23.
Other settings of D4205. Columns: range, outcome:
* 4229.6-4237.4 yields 23.4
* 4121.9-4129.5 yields 24.1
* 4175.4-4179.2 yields 23.5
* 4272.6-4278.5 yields 24.2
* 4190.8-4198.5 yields 24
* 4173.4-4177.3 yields 23.3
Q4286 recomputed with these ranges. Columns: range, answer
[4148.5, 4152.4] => 24.6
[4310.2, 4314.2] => 24.7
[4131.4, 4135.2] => 24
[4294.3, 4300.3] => 22.8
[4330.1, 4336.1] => 23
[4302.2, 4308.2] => 23.1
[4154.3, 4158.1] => 23.7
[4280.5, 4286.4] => 23.8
